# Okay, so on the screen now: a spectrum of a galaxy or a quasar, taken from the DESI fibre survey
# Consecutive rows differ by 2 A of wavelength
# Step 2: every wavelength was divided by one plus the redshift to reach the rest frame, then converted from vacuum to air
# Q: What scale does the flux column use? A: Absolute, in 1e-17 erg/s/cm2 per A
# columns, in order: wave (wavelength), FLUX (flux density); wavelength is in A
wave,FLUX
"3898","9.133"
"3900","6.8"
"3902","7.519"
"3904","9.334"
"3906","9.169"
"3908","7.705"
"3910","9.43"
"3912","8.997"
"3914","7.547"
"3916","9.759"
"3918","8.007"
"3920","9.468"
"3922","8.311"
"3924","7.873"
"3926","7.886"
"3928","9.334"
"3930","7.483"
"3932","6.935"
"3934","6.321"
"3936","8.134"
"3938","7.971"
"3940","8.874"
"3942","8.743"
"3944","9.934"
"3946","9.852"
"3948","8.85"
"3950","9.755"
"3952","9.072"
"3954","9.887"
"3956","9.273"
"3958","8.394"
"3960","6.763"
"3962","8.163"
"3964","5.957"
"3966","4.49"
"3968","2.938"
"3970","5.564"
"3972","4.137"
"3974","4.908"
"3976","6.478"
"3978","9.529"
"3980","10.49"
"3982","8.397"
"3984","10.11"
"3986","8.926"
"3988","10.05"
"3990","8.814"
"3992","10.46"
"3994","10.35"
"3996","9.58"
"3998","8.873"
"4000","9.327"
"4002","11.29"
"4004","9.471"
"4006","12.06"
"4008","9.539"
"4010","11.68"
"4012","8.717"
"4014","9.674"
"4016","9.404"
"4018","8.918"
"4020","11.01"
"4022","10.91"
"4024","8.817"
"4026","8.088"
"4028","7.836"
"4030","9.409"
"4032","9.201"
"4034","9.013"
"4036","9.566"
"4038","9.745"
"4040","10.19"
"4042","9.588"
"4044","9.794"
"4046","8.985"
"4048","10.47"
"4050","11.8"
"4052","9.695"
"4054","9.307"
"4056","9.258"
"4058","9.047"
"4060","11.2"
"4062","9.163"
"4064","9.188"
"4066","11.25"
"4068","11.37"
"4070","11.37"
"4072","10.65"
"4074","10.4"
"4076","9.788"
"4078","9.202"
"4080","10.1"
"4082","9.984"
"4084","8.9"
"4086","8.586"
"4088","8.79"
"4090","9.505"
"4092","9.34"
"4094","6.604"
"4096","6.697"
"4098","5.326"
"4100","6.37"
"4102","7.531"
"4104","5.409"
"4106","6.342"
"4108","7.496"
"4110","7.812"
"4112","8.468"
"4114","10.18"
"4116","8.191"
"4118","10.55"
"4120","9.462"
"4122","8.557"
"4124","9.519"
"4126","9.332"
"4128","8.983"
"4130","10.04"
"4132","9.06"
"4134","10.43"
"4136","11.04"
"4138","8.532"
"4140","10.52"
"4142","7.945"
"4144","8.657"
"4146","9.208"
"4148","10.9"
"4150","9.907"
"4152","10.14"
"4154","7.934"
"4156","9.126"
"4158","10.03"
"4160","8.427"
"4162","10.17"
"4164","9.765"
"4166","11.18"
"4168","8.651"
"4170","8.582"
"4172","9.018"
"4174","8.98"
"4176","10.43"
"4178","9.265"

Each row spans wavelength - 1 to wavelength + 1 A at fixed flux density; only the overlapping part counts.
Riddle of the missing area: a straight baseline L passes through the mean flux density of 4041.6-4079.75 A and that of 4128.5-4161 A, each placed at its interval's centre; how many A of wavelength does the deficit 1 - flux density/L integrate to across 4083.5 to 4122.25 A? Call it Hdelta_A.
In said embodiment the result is 7.13 A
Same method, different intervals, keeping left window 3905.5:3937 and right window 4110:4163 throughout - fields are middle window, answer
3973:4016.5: -4.1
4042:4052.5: -1.4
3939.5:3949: -1.0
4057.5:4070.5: -2.0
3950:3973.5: 4.4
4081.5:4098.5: 1.7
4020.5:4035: -0.5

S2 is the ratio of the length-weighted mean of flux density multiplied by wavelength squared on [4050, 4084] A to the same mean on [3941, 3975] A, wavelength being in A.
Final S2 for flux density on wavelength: 1.43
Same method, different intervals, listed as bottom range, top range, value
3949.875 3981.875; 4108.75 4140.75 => 1.41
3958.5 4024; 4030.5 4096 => 1.16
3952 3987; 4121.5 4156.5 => 1.39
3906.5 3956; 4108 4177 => 1.21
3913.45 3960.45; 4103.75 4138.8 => 1.15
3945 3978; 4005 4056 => 1.39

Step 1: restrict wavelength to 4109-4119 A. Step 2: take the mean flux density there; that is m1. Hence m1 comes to 9.04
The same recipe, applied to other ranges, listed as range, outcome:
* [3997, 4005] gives 9.74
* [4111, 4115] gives 9.32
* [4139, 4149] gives 9.45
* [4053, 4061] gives 9.7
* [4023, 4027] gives 8.45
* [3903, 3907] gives 9.25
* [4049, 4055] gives 10.3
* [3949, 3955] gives 9.57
